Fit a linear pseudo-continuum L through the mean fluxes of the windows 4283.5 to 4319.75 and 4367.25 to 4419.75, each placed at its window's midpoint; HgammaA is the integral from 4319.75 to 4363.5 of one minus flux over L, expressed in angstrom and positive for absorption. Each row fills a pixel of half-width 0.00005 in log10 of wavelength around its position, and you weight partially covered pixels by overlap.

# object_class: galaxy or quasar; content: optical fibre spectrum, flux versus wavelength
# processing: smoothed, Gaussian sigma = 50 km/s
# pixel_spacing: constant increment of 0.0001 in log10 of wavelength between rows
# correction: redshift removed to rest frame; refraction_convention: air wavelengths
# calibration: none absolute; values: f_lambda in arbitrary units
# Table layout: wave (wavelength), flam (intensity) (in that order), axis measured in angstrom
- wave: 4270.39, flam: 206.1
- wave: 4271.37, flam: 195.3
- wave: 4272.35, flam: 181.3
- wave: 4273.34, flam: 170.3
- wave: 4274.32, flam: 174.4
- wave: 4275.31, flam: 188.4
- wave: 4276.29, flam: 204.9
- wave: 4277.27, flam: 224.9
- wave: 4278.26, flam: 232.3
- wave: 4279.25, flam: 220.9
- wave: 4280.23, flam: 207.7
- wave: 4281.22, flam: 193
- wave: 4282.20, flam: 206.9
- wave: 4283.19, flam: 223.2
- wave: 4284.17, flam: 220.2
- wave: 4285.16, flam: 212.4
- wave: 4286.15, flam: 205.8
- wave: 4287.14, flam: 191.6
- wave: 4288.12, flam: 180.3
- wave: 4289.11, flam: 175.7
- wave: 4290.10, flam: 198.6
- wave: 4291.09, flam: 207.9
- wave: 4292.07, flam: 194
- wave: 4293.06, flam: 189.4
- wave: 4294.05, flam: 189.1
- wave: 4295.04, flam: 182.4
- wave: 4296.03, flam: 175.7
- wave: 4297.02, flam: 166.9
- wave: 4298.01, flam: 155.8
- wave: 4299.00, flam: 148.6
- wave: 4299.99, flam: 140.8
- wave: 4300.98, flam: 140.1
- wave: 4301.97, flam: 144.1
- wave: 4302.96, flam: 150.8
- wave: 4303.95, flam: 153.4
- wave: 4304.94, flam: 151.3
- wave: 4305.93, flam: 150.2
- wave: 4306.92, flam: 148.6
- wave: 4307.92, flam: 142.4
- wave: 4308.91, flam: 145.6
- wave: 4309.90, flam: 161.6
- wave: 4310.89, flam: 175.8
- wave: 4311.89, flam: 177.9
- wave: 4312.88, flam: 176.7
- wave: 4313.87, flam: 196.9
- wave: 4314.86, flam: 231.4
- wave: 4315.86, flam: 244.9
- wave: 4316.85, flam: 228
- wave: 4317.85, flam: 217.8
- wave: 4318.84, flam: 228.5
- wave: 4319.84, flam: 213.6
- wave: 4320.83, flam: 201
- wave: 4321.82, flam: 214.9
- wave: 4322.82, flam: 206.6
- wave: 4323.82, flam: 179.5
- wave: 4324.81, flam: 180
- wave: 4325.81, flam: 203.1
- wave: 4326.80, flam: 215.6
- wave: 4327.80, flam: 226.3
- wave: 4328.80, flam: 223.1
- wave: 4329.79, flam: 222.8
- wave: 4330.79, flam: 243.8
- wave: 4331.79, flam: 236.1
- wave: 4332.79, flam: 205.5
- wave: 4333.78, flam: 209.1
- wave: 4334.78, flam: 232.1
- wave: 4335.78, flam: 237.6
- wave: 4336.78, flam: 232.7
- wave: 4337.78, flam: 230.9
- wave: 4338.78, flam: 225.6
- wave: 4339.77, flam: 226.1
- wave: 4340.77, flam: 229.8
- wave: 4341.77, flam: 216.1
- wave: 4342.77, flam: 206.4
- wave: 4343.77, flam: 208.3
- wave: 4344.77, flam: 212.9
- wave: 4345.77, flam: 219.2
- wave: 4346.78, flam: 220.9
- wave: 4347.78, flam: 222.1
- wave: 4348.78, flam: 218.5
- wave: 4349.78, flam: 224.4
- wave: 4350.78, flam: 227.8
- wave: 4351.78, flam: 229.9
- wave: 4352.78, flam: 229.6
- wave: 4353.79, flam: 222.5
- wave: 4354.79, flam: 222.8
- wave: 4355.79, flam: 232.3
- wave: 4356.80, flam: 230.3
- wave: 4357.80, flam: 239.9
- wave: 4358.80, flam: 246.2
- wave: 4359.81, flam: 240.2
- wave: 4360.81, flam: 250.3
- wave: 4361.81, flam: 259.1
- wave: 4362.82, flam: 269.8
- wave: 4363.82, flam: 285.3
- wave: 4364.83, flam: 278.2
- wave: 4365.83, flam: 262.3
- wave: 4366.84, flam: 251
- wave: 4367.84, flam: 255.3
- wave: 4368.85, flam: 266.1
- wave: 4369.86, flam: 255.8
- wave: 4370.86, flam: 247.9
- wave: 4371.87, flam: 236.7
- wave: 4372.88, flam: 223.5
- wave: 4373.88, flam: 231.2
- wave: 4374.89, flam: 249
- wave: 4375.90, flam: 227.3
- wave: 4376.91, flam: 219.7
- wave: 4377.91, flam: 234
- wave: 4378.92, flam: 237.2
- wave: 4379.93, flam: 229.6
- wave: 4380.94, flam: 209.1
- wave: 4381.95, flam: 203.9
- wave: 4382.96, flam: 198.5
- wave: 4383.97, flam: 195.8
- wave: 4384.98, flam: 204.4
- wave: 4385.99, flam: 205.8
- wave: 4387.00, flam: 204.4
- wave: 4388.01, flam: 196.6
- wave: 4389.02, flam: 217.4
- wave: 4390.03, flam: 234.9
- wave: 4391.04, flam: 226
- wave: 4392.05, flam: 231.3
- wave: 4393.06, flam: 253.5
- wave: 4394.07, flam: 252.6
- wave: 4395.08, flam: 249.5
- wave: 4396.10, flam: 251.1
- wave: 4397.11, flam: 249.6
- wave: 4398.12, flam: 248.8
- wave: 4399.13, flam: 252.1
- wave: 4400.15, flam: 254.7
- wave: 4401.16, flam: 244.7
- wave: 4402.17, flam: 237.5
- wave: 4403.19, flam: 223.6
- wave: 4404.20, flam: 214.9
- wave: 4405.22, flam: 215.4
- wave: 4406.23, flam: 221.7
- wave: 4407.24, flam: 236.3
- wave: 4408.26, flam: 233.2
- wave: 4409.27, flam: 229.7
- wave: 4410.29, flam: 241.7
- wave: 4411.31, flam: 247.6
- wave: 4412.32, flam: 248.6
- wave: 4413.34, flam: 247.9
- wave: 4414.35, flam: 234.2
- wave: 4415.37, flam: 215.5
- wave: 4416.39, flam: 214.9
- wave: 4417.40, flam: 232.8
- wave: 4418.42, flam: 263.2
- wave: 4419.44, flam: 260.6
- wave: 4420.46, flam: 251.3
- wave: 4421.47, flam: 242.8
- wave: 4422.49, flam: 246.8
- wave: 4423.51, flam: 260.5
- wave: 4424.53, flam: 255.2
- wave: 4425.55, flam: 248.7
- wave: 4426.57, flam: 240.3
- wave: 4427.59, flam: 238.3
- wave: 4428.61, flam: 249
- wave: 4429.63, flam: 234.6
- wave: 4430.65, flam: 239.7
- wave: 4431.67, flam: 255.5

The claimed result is -4.4 angstrom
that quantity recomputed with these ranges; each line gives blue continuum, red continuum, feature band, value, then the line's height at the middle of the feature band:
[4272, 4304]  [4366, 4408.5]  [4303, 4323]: 1.1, 198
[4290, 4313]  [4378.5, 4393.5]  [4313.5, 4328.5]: -3.1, 176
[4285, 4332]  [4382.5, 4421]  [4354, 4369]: -2.7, 213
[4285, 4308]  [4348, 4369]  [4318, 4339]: -0.9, 209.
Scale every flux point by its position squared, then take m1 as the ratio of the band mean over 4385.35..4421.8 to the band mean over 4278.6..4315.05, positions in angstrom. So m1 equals 1.38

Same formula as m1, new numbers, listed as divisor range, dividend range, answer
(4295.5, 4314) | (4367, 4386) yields 1.50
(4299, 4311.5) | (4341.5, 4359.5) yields 1.52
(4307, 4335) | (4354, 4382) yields 1.22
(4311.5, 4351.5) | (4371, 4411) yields 1.08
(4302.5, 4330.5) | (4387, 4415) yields 1.28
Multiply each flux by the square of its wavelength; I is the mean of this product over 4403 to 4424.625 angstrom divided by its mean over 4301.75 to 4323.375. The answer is 1.3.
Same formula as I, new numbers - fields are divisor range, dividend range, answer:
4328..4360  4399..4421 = 1.08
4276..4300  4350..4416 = 1.26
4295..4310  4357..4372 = 1.73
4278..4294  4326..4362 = 1.15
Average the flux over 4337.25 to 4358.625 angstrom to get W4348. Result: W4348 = 224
